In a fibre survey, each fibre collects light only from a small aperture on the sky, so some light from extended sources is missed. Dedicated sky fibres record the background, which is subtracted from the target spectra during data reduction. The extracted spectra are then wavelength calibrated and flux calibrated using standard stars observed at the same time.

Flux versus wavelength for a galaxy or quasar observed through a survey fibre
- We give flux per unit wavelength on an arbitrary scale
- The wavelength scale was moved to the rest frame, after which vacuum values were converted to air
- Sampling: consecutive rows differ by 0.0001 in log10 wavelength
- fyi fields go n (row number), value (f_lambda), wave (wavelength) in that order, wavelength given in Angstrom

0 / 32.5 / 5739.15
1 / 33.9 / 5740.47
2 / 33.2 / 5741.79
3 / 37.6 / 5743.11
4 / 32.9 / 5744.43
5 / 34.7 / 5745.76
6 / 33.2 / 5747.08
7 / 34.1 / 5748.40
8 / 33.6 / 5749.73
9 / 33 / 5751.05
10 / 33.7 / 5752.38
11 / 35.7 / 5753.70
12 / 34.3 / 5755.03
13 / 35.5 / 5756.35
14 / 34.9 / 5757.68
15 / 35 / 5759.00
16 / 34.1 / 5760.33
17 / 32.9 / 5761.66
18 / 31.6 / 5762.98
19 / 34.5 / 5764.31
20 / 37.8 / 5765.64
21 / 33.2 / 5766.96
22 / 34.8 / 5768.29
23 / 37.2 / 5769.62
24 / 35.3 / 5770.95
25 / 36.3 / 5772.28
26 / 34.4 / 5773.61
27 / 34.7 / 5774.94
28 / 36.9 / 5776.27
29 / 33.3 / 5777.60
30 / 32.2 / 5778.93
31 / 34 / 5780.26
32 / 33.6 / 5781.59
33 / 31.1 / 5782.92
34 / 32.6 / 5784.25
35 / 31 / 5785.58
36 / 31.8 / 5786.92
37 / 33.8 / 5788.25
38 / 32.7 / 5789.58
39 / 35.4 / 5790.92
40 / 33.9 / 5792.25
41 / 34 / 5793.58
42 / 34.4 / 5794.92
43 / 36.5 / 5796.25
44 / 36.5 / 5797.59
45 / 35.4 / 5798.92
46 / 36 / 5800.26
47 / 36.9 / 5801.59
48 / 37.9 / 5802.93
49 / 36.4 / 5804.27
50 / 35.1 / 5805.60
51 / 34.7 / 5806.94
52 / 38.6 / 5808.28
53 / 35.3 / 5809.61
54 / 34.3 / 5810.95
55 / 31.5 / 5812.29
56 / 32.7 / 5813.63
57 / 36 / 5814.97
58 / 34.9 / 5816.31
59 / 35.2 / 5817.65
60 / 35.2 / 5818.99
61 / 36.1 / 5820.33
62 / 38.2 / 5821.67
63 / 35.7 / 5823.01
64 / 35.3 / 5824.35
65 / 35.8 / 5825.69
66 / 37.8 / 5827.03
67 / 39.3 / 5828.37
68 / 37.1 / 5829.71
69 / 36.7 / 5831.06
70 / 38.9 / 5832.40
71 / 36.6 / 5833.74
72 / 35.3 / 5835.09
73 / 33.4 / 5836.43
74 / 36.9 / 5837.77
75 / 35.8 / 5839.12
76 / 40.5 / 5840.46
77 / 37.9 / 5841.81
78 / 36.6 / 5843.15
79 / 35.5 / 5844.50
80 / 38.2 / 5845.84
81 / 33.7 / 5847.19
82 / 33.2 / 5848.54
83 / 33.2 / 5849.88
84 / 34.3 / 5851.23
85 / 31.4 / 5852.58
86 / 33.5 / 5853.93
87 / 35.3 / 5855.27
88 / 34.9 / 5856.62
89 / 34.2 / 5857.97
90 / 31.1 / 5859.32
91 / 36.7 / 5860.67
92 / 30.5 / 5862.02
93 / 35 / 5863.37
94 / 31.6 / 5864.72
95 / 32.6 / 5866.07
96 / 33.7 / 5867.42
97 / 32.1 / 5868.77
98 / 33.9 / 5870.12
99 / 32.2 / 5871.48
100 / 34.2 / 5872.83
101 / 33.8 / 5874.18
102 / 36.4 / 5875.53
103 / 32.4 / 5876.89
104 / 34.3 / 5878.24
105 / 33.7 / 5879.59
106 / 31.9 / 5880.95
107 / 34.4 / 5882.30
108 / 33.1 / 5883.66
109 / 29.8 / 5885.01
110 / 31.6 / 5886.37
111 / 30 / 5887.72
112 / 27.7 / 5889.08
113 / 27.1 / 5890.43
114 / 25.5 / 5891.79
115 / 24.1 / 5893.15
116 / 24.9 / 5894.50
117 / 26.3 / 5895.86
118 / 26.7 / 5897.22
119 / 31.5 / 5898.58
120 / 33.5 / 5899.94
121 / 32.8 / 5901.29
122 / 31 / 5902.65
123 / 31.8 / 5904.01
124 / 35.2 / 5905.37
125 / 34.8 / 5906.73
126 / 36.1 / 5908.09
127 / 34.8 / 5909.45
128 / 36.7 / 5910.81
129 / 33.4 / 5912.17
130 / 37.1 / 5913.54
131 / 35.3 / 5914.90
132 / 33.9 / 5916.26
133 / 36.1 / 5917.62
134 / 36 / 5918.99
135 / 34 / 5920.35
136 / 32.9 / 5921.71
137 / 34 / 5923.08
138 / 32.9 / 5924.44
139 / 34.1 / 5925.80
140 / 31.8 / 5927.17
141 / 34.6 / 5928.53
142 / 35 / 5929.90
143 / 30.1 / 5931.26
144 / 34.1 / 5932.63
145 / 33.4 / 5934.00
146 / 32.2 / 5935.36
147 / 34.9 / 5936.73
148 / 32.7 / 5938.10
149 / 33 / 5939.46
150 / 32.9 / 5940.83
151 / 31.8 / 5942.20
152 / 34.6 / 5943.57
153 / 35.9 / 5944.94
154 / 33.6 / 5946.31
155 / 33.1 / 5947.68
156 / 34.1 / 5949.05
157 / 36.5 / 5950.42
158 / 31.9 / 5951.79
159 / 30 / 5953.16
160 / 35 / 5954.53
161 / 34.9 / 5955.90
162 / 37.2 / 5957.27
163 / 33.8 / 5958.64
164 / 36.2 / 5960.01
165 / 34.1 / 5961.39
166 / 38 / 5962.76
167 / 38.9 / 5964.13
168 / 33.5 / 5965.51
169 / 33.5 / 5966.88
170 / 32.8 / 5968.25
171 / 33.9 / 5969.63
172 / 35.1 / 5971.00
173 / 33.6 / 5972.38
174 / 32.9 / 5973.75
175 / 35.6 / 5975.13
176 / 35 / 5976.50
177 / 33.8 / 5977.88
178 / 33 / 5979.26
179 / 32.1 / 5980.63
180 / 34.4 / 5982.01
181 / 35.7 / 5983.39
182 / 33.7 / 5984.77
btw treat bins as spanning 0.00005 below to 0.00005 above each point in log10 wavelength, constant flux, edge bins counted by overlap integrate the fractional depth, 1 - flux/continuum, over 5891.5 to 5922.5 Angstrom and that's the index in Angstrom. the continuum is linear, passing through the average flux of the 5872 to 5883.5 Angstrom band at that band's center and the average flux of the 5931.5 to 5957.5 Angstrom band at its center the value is 1.2 Angstrom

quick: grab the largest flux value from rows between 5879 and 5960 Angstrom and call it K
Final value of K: 37.2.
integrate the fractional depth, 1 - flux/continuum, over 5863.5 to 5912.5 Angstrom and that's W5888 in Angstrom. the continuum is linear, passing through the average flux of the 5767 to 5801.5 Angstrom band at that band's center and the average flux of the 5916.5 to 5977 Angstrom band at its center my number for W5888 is 3.35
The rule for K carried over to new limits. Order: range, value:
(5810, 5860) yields 40.5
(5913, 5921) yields 37.1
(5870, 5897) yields 36.4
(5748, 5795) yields 37.8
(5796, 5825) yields 38.6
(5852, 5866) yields 36.7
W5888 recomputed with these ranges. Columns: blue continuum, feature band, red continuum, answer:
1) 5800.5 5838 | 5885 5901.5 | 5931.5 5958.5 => 3.0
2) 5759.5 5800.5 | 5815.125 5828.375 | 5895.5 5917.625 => -0.9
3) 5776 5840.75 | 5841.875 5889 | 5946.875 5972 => 2.0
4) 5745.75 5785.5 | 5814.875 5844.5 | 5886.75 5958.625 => -2.6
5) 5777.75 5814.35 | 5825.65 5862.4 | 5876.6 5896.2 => -4.1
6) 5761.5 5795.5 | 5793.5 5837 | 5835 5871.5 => -2.2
